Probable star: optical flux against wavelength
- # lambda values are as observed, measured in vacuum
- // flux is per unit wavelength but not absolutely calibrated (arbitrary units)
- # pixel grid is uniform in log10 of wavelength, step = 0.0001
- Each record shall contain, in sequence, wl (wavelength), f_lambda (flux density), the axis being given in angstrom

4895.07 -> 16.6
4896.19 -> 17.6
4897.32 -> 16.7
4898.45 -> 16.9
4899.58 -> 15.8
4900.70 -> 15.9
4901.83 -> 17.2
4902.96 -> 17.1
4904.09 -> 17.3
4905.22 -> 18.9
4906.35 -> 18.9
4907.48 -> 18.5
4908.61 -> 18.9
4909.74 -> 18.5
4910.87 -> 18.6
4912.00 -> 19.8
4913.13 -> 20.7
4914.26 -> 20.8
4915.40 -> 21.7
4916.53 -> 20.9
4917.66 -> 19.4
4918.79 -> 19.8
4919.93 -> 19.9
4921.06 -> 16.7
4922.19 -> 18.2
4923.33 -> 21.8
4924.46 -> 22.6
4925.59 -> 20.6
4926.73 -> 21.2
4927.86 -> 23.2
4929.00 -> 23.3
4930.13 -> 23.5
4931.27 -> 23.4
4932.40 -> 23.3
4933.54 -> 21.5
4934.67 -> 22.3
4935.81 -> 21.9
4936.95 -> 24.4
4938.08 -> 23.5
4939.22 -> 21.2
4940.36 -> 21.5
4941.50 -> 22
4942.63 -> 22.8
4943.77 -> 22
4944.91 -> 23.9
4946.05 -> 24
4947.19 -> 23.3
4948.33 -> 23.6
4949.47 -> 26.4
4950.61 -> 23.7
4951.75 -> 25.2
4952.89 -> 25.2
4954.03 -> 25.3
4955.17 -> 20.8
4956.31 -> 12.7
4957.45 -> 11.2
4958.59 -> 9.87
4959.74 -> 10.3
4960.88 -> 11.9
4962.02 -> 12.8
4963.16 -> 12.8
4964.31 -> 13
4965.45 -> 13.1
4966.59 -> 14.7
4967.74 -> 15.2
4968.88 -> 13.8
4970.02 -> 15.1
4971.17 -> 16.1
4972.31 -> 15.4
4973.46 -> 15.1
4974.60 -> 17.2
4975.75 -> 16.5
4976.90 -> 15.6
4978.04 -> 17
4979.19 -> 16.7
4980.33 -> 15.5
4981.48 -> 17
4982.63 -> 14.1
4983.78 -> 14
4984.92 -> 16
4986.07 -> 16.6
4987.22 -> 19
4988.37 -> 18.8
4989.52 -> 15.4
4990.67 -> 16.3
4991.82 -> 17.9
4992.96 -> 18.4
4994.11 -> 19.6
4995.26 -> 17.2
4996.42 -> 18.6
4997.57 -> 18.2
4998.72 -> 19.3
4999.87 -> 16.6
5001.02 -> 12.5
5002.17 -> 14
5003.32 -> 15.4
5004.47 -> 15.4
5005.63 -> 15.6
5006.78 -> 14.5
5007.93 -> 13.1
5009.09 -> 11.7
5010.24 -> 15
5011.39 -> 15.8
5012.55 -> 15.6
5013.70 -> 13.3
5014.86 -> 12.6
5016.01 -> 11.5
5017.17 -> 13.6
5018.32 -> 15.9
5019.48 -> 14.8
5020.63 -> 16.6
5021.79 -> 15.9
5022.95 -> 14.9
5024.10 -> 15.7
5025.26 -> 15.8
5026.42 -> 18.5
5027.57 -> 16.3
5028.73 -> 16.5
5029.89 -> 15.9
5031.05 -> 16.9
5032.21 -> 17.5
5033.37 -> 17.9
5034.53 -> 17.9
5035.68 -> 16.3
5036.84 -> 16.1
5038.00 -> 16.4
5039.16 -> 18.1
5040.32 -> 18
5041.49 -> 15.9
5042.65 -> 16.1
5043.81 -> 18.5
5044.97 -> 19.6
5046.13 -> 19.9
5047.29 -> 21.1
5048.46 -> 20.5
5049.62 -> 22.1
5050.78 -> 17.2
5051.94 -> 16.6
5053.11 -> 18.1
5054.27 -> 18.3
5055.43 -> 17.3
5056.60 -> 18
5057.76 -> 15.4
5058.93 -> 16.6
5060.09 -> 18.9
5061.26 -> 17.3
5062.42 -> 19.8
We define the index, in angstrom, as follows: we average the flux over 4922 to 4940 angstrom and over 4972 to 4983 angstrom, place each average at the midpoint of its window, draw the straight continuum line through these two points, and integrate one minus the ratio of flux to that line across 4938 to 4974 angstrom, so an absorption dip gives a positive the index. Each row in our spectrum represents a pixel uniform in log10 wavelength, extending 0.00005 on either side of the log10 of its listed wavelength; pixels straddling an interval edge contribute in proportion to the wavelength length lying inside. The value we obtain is 1.6 angstrom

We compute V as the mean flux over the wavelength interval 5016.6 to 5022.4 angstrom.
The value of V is 15.4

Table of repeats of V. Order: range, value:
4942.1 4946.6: 23.2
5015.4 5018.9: 13.7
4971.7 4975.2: 15.9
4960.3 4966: 12.7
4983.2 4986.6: 15.5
